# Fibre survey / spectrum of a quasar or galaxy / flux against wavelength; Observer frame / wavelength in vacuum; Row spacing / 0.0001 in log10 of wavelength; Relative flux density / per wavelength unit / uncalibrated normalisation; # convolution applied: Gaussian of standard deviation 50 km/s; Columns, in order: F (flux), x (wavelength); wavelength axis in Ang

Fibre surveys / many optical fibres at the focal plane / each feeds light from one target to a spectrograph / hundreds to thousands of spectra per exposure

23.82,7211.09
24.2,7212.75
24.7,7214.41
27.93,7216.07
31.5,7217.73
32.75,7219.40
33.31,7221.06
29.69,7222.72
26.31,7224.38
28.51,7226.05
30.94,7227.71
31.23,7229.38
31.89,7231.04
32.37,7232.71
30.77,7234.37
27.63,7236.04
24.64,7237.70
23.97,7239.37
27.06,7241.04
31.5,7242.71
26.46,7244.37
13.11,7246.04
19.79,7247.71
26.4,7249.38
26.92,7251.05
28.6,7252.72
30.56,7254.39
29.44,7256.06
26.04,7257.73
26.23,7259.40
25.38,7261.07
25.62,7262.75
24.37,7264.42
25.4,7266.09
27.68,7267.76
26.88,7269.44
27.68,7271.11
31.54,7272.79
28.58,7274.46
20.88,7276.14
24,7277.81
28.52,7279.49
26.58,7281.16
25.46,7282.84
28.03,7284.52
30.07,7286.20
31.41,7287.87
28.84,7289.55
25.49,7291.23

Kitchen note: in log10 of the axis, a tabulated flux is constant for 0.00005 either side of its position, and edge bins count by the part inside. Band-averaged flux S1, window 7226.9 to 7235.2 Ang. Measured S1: 31.4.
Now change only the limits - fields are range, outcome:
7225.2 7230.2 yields 30.2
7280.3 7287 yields 27.5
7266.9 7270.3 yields 27.3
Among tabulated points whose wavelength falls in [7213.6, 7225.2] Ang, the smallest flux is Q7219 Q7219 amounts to 24.7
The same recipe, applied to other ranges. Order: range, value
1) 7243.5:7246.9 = 13.11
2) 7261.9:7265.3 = 24.37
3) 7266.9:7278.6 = 20.88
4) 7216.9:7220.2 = 31.5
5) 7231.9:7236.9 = 27.63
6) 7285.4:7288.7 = 30.07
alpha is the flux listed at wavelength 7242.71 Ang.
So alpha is 31.5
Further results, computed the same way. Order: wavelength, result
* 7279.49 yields 28.52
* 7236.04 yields 27.63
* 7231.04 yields 31.89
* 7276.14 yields 20.88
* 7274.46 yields 28.58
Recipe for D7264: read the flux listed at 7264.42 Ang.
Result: 24.37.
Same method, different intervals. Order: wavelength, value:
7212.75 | 24.2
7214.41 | 24.7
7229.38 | 31.23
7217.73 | 31.5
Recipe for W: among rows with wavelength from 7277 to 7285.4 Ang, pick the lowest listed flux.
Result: 24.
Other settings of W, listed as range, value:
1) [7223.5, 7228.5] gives 26.31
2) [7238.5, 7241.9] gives 23.97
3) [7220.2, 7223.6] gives 29.69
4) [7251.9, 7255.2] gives 28.6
